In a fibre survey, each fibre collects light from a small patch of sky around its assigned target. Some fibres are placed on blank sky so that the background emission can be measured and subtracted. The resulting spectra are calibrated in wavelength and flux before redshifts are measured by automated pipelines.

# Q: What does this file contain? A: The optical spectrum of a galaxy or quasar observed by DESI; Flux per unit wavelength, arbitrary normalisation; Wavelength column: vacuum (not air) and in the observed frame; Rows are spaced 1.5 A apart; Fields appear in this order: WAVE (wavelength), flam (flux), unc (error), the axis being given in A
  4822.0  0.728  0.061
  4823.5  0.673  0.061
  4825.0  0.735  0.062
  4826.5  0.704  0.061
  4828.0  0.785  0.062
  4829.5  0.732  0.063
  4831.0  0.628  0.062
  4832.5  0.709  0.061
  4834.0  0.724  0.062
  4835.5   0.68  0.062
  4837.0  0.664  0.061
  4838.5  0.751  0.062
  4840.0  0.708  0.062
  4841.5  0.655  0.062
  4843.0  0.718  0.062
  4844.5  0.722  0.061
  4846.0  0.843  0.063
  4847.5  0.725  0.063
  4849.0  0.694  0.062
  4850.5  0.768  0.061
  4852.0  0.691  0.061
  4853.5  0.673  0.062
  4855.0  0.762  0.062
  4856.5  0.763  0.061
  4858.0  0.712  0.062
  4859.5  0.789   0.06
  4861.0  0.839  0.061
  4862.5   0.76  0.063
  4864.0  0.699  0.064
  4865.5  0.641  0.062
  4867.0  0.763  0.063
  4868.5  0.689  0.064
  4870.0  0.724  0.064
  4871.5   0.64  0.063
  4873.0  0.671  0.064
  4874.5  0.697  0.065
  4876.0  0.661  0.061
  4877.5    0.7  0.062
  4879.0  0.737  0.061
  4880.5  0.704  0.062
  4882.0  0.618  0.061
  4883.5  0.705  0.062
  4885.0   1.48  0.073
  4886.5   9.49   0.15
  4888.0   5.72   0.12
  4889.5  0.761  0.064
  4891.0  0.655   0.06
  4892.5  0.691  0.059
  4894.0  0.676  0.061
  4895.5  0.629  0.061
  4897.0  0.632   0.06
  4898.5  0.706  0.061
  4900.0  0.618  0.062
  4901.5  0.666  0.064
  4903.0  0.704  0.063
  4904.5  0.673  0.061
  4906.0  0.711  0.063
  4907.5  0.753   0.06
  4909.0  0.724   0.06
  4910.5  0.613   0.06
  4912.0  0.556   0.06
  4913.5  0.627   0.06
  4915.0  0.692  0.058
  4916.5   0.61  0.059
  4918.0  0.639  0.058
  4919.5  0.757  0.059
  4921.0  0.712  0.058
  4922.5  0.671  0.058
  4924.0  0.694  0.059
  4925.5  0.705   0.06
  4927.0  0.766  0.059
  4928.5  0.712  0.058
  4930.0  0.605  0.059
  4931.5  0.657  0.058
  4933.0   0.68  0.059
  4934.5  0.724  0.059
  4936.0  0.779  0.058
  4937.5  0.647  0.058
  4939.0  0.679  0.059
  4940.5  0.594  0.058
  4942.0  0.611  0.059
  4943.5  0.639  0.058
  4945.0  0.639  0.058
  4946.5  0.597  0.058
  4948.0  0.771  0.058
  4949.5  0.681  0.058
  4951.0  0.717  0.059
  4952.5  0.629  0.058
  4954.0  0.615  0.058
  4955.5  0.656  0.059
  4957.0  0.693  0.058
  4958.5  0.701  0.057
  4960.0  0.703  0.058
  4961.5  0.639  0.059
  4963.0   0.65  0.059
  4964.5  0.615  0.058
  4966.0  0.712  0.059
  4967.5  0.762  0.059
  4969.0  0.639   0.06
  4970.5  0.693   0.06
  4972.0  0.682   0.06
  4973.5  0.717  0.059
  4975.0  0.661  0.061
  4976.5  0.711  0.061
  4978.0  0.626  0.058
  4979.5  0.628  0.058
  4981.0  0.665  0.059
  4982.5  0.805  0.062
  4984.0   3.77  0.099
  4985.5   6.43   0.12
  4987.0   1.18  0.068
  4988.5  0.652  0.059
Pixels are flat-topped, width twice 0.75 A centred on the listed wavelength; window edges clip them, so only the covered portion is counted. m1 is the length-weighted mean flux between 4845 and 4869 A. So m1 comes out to 0.739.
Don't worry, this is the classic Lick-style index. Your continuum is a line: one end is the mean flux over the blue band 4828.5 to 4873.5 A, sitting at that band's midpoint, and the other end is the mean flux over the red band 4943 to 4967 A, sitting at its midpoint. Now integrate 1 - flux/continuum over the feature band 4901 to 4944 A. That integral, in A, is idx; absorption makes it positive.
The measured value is 0.5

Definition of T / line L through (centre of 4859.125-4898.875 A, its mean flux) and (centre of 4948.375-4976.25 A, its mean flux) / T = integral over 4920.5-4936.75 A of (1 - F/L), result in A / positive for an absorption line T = 3.71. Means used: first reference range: 1.25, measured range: 0.7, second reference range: 0.678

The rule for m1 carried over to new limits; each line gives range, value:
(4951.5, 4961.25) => 0.666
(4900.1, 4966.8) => 0.673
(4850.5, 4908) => 1.08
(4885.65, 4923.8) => 1.22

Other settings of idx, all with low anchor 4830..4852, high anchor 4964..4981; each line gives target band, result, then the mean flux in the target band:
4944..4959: 0.3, 0.669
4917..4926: 0.0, 0.694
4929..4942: 0.4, 0.668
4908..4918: 0.8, 0.64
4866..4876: 0.2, 0.693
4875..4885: -0.6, 0.747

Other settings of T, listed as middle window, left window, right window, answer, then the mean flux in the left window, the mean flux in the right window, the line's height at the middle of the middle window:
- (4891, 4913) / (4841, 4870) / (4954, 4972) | 1.3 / 0.732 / 0.676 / 0.708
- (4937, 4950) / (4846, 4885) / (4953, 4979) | 0.7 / 0.73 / 0.674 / 0.687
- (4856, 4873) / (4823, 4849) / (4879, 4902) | 6.6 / 0.715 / 1.63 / 1.19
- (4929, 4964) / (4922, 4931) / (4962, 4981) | 0.9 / 0.692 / 0.674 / 0.684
